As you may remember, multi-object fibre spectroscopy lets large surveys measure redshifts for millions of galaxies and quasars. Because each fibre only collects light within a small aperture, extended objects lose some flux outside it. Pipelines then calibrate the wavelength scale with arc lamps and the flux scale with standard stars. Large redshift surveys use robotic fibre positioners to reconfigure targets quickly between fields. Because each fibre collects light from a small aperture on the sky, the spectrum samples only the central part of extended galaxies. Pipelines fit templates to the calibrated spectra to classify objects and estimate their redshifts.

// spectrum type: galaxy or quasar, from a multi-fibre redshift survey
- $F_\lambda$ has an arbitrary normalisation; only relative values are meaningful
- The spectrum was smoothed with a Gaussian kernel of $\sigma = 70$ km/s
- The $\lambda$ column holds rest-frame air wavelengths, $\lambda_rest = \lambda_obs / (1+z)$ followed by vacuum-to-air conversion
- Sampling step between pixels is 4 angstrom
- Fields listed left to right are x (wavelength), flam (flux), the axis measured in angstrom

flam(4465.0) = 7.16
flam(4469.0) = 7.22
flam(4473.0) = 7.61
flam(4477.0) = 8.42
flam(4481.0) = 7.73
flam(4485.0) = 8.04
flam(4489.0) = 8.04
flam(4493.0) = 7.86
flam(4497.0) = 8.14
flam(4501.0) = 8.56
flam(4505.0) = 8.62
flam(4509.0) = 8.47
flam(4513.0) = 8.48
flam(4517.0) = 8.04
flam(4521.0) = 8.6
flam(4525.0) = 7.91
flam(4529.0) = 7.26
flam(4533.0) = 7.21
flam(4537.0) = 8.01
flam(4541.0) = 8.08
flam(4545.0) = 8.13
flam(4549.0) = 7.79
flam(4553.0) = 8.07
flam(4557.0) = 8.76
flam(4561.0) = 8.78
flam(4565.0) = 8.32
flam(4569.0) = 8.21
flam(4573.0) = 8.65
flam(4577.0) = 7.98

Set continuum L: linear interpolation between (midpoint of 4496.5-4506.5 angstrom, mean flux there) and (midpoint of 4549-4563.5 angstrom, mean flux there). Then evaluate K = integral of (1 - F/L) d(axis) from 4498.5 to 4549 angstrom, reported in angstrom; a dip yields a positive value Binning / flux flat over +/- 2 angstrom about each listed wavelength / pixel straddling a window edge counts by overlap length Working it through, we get 2.1 angstrom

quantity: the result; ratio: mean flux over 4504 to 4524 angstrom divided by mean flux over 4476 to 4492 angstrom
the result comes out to 1.05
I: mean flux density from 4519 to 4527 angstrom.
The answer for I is 8.25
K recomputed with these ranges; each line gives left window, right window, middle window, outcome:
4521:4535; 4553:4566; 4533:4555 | 0.4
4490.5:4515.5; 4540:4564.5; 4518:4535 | 1.1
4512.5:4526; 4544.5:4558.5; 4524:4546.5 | 1.3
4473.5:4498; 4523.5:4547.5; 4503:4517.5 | -1.0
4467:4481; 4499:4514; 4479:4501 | 0.3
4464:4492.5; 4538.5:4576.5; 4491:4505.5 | -0.7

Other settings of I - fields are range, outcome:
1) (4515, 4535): 7.8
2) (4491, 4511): 8.33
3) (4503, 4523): 8.44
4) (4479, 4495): 7.92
